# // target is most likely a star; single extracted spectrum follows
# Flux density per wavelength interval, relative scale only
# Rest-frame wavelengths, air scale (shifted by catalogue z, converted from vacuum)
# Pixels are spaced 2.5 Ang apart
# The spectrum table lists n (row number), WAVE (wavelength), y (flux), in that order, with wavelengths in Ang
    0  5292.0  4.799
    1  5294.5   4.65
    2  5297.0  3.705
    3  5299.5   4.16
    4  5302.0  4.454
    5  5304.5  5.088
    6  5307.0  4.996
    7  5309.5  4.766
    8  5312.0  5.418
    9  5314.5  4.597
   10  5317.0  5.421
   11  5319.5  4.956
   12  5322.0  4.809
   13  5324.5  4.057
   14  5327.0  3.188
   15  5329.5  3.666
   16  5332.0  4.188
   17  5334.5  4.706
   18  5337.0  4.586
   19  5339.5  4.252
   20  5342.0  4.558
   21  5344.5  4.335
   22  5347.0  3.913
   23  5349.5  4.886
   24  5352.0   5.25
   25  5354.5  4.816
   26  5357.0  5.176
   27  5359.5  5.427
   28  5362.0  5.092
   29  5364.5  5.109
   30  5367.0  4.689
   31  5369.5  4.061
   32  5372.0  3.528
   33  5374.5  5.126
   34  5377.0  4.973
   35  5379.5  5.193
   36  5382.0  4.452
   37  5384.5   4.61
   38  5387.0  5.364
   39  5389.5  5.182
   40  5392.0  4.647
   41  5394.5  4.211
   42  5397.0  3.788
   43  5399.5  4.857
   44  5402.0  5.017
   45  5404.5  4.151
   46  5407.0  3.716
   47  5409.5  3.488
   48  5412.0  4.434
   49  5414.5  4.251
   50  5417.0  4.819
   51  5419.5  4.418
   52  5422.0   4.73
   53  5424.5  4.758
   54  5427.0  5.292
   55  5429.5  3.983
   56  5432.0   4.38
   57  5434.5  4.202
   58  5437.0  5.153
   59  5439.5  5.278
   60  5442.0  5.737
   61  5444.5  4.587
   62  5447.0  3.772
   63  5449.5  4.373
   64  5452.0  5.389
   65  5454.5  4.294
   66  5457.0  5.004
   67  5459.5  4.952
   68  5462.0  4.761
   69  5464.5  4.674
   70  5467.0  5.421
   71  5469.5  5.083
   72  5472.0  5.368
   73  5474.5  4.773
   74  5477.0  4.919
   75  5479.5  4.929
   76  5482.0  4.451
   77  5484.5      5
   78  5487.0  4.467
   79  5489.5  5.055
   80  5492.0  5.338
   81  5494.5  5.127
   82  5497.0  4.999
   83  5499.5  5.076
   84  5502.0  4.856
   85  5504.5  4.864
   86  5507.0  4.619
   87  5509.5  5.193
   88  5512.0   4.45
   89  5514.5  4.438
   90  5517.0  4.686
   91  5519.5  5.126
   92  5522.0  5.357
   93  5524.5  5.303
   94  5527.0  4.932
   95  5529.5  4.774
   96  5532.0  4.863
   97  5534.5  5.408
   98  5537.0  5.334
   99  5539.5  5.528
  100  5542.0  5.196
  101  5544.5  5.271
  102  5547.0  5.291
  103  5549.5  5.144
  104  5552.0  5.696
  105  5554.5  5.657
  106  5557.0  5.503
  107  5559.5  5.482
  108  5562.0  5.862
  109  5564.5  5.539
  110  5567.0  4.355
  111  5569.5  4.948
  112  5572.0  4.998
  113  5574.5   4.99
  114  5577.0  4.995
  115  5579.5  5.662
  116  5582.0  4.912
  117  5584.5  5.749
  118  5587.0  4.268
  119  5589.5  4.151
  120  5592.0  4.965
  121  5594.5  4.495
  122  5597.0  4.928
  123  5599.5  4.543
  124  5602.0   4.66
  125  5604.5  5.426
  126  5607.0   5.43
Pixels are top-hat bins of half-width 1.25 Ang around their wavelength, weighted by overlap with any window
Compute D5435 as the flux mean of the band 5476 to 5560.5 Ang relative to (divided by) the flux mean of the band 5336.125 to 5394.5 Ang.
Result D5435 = 1.1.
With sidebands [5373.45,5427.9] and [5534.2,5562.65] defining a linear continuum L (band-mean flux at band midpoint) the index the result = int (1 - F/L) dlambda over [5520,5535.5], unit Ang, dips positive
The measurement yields 0.6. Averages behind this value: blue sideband 4.61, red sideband 5.44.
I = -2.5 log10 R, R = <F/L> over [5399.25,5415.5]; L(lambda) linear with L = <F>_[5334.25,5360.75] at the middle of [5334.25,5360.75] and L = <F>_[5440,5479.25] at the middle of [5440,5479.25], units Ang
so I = 0.137 mag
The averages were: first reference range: 4.72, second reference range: 4.88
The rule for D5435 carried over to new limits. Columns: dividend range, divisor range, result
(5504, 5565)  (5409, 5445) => 1.11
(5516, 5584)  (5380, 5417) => 1.17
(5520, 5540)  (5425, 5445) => 1.07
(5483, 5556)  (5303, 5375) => 1.09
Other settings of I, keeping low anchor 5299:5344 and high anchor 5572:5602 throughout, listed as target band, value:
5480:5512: -0.03 mag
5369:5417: 0.03 mag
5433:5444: -0.08 mag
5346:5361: -0.08 mag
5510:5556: -0.07 mag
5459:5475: -0.06 mag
